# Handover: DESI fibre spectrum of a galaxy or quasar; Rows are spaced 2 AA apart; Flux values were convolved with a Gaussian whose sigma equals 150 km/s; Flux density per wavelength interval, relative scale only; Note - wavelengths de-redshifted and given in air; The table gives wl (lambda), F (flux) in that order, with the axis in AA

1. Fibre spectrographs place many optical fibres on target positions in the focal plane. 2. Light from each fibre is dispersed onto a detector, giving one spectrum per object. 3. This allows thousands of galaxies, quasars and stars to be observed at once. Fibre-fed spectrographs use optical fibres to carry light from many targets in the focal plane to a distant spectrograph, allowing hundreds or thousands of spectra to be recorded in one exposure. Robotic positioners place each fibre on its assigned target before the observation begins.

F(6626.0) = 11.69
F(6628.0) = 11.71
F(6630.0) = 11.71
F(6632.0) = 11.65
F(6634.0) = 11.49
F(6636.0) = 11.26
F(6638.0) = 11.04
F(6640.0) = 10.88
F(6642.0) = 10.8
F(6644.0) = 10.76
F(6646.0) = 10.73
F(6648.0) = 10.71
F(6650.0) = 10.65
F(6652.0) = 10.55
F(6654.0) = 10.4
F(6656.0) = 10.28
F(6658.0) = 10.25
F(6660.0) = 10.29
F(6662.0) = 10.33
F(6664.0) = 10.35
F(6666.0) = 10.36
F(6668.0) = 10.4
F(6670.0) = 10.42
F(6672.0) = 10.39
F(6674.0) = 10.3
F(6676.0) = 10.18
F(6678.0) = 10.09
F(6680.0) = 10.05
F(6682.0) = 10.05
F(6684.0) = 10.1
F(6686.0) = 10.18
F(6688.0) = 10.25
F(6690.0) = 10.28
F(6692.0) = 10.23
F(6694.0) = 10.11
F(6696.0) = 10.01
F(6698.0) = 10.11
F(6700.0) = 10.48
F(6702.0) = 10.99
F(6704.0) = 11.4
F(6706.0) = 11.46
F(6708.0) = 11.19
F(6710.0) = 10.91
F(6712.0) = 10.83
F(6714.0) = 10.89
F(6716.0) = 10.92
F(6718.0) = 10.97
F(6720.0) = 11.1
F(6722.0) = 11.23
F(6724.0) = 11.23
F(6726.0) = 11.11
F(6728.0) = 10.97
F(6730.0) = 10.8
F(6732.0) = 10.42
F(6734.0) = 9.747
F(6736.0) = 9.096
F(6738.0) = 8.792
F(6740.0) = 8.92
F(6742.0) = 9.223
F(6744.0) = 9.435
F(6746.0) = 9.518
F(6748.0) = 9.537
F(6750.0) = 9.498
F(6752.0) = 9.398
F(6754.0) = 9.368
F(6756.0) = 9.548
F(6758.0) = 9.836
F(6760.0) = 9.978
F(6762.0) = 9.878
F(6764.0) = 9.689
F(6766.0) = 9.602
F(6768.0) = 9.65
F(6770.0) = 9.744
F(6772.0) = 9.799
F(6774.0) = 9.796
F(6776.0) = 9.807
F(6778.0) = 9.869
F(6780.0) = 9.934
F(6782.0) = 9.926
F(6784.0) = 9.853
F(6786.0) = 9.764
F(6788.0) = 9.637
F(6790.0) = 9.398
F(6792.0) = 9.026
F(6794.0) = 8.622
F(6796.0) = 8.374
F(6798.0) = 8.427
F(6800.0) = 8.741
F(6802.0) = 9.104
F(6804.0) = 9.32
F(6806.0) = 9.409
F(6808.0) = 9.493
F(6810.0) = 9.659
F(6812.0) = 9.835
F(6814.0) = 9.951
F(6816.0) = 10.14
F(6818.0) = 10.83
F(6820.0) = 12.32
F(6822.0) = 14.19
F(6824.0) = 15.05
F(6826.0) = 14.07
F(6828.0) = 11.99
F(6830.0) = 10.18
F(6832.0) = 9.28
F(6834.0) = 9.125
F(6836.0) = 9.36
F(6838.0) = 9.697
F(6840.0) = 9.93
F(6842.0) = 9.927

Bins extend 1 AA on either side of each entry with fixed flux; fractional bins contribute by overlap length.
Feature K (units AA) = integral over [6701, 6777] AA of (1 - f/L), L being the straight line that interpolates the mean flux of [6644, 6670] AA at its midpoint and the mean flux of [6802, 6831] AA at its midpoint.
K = 4.3 AA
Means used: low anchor 10.5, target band 10.2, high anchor 11.1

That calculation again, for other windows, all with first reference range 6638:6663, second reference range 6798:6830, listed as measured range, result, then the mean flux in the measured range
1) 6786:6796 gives 1.5 AA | 9.15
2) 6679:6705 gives 0.8 AA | 10.3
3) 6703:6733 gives -1.0 AA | 11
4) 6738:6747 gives 1.3 AA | 9.22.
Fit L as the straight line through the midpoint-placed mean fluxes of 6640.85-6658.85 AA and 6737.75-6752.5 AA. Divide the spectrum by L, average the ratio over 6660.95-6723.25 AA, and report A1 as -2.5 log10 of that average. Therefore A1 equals -0.06 mag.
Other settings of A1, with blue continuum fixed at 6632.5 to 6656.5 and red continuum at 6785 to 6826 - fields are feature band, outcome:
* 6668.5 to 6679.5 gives 0.04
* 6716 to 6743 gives 0.02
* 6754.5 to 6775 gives 0.06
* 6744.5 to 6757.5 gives 0.10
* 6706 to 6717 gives -0.04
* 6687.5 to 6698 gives 0.05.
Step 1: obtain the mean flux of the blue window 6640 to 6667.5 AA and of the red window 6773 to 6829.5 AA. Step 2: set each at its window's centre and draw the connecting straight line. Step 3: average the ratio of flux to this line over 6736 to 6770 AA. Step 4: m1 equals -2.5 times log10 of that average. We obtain 0.09 mag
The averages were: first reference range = 10.5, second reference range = 10.2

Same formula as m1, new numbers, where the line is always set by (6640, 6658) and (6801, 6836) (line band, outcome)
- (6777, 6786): 0.09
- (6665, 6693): 0.04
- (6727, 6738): 0.06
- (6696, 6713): -0.02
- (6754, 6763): 0.10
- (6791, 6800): 0.24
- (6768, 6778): 0.10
